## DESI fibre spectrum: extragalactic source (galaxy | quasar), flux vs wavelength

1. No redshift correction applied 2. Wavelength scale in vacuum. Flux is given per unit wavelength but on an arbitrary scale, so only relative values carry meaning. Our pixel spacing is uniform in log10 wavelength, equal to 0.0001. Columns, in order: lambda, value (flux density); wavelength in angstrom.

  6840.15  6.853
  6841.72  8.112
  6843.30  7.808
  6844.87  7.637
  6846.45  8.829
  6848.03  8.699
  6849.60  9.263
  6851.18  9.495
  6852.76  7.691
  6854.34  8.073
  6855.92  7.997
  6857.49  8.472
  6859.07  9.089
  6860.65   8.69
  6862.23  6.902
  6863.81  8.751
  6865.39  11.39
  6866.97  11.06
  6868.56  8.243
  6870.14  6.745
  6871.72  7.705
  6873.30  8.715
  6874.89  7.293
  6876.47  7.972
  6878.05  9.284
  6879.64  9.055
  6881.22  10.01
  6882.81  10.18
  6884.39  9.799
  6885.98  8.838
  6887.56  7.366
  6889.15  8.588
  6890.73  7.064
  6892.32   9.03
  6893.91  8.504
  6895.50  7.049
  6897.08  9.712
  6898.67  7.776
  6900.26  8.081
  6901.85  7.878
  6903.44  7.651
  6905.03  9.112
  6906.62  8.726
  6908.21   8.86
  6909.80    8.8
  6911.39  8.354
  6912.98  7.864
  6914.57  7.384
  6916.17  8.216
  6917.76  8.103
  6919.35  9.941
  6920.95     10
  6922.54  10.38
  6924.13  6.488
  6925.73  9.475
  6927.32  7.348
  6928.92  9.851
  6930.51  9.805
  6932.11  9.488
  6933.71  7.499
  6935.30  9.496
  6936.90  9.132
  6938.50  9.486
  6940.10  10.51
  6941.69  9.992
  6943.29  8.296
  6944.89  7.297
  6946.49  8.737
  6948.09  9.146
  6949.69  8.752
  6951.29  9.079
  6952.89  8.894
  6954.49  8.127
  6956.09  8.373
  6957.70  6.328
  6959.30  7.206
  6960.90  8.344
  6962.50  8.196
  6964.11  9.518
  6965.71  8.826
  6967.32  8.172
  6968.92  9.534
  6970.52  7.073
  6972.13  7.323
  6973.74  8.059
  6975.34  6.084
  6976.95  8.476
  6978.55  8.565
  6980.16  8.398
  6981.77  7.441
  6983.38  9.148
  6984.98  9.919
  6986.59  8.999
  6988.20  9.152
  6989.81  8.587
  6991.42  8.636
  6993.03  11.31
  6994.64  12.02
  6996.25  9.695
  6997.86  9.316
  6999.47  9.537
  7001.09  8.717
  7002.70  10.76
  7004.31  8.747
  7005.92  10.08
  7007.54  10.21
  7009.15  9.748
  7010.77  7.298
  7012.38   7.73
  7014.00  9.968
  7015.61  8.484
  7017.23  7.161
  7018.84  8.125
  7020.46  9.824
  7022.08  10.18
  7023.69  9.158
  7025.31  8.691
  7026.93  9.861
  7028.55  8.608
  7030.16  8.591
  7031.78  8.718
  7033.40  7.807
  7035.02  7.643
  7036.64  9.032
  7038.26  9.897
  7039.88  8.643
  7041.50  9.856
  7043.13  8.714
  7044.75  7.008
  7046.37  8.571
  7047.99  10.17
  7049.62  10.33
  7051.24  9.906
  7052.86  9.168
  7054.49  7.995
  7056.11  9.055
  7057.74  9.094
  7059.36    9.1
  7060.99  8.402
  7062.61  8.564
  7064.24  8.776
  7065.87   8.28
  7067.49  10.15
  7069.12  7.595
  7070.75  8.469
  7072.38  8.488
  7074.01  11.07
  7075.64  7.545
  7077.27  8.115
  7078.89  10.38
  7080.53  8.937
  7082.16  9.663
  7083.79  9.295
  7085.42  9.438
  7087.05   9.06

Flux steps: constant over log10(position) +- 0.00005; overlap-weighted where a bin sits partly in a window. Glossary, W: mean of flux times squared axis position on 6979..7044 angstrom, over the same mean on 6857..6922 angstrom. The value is 1.10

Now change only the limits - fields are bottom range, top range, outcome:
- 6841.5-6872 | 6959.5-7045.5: 1.08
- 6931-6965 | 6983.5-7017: 1.10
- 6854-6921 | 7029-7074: 1.09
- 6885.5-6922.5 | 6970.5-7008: 1.10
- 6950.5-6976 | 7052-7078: 1.11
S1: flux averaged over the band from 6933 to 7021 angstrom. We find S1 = 8.79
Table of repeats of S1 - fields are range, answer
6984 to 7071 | 9.08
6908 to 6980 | 8.55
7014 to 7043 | 8.87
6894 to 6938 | 8.61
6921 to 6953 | 8.98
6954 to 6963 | 7.74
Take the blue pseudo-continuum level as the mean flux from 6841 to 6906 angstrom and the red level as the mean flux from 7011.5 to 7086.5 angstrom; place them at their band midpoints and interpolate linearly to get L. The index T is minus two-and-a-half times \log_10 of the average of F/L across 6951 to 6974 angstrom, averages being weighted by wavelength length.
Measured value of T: 0.07 mag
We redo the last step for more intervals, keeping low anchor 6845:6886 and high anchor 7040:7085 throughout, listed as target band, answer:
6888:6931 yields 0.04 mag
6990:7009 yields -0.11 mag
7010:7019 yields 0.10 mag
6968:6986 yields 0.09 mag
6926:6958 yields 0.00 mag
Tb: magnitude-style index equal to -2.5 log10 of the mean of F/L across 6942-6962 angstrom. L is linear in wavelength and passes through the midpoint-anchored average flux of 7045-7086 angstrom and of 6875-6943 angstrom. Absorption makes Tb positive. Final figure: 0.07 mag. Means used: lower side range 8.75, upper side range 9.03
